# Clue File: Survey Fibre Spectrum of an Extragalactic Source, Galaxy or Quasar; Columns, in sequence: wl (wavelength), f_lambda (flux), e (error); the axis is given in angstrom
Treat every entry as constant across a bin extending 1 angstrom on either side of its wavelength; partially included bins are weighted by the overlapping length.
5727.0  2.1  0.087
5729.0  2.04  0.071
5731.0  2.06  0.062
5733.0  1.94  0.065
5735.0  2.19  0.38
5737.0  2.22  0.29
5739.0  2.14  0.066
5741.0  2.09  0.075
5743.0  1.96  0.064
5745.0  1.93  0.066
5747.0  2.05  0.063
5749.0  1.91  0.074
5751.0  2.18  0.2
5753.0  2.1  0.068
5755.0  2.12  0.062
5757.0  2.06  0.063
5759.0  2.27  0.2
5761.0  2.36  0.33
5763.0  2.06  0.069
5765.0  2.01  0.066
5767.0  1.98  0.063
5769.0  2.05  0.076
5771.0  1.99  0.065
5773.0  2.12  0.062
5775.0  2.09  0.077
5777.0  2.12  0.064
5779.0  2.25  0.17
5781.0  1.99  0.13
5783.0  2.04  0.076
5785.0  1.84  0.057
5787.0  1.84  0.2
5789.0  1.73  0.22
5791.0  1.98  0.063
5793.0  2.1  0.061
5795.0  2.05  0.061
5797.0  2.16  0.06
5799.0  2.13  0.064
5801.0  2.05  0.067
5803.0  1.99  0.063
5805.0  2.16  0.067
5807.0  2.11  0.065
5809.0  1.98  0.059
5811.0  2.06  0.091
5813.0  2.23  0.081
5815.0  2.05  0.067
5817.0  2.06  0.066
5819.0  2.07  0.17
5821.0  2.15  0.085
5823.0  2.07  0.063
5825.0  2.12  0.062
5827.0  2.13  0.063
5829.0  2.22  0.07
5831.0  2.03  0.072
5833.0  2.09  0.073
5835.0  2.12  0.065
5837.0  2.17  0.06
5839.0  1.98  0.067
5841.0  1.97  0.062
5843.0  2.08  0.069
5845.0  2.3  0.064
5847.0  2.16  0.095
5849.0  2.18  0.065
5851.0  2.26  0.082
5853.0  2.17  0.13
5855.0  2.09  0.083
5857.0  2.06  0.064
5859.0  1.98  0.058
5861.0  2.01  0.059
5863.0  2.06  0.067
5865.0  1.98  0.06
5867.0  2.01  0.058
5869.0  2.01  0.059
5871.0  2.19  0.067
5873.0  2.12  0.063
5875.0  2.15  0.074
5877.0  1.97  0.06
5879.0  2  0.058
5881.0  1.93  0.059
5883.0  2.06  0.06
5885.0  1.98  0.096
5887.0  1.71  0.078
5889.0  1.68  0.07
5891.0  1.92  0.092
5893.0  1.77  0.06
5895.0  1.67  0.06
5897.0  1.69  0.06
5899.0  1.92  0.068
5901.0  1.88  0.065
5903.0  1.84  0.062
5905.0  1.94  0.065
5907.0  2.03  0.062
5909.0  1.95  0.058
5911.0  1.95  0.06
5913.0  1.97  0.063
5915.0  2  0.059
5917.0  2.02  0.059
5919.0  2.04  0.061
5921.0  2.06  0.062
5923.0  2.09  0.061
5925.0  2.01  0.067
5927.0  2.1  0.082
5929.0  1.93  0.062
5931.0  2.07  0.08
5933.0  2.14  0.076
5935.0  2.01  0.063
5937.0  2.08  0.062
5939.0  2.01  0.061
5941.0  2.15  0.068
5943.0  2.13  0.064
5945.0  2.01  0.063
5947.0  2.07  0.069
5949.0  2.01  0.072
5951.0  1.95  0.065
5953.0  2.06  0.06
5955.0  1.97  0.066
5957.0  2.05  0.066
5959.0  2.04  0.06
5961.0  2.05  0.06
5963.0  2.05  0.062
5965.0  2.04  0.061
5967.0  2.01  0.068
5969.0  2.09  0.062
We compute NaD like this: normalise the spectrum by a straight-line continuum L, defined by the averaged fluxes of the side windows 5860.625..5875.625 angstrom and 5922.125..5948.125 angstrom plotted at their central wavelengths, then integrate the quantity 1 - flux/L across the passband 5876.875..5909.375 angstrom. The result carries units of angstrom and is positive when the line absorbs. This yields 3.0 angstrom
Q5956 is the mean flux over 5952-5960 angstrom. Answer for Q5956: 2.03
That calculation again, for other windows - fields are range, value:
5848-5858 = 2.15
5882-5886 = 2.02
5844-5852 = 2.22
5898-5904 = 1.88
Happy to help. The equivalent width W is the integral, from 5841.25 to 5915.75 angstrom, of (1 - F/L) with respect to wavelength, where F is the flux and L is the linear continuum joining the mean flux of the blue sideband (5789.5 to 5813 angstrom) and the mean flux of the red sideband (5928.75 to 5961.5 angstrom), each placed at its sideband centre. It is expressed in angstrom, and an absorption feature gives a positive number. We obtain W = 2.4 angstrom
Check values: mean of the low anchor 2.07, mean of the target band 1.99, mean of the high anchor 2.05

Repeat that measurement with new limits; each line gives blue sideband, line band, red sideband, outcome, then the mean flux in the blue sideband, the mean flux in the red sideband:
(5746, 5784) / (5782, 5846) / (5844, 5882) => 0.8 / 2.09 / 2.09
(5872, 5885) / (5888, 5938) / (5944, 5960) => 1.9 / 2.03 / 2.02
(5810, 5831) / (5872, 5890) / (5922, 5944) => 1.1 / 2.11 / 2.07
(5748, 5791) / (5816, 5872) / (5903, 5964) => -1.5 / 2.05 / 2.03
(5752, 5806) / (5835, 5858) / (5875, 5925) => -1.7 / 2.06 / 1.93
